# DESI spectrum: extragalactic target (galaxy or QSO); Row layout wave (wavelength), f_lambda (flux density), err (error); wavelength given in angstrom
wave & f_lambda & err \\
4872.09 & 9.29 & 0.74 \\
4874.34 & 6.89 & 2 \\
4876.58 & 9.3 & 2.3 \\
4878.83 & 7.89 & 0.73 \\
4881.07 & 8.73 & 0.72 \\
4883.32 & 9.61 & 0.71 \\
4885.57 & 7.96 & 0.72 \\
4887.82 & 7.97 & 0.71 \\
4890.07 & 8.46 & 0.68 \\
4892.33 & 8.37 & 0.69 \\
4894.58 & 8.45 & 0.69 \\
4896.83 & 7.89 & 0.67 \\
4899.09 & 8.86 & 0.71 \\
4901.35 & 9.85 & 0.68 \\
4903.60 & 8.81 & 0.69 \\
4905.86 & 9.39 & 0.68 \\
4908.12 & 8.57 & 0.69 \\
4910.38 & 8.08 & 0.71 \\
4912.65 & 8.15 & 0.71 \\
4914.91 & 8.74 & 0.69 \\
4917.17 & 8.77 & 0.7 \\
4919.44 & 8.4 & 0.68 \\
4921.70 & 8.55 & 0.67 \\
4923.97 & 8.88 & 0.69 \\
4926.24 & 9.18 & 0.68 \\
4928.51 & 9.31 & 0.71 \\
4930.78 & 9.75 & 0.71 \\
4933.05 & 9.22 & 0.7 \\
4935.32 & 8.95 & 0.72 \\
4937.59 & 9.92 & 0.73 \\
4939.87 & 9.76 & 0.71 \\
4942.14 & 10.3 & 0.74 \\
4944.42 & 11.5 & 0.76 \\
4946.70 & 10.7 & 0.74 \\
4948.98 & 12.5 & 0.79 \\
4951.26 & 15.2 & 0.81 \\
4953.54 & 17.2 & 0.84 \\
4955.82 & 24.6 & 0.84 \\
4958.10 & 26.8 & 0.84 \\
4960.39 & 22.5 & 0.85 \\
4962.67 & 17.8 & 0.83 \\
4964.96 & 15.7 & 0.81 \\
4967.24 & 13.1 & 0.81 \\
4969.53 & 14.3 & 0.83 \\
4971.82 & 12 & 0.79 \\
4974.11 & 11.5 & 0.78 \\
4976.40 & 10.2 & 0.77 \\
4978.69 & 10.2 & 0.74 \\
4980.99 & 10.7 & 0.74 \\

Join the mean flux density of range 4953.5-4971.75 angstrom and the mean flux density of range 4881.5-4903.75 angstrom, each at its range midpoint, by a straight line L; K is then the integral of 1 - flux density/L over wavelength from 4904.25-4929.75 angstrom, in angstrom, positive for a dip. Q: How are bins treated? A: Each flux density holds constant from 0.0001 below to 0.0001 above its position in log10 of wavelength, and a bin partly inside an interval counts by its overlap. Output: 7.0 angstrom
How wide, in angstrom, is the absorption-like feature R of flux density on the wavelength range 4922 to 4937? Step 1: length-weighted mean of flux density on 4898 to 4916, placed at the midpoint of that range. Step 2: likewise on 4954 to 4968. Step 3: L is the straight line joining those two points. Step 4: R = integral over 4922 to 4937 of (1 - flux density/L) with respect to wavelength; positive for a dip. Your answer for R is 4.8 angstrom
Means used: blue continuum 8.81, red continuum 20.1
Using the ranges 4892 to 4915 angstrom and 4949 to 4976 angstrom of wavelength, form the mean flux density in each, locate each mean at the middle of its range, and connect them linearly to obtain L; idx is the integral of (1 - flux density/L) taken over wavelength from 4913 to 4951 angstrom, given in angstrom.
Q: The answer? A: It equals 8.7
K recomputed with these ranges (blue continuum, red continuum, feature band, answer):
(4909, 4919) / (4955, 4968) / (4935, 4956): 4.8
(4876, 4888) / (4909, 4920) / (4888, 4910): -0.5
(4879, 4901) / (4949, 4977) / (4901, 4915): 2.3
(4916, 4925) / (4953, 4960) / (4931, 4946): 5.6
